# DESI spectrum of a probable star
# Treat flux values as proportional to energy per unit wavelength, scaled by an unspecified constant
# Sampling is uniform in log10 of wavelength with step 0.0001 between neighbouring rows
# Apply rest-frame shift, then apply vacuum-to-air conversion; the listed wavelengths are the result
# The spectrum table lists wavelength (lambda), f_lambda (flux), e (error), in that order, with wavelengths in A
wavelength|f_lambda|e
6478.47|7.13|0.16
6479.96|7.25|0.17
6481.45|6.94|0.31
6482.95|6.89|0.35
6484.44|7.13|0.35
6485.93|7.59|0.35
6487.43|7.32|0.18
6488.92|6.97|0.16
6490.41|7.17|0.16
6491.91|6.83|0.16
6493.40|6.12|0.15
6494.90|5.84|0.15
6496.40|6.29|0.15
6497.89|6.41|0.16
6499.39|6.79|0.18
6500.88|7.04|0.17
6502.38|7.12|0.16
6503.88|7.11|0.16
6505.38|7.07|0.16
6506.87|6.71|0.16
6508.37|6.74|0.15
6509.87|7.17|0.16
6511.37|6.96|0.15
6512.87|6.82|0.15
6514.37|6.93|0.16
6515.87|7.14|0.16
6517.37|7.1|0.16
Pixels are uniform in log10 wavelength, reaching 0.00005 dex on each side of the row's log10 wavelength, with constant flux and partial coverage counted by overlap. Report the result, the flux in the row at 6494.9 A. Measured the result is 5.84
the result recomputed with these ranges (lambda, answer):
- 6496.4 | 6.29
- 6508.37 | 6.74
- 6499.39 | 6.79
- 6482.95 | 6.89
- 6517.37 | 7.1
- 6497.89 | 6.41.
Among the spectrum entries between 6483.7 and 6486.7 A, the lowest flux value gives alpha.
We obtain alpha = 7.13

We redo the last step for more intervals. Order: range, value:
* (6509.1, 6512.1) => 6.96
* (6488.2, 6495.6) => 5.84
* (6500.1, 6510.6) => 6.71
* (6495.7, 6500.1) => 6.29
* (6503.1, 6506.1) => 7.07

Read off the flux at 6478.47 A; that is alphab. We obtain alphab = 7.13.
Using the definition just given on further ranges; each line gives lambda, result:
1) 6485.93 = 7.59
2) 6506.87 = 6.71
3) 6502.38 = 7.12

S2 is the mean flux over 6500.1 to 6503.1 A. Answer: 7.08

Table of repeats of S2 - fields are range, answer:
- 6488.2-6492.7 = 6.99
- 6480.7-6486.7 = 7.13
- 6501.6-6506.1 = 7.09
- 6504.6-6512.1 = 6.93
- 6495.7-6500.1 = 6.5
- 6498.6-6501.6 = 6.91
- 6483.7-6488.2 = 7.35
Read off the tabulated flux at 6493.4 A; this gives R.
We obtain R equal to 6.12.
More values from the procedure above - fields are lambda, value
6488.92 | 6.97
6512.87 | 6.82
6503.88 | 7.11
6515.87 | 7.14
